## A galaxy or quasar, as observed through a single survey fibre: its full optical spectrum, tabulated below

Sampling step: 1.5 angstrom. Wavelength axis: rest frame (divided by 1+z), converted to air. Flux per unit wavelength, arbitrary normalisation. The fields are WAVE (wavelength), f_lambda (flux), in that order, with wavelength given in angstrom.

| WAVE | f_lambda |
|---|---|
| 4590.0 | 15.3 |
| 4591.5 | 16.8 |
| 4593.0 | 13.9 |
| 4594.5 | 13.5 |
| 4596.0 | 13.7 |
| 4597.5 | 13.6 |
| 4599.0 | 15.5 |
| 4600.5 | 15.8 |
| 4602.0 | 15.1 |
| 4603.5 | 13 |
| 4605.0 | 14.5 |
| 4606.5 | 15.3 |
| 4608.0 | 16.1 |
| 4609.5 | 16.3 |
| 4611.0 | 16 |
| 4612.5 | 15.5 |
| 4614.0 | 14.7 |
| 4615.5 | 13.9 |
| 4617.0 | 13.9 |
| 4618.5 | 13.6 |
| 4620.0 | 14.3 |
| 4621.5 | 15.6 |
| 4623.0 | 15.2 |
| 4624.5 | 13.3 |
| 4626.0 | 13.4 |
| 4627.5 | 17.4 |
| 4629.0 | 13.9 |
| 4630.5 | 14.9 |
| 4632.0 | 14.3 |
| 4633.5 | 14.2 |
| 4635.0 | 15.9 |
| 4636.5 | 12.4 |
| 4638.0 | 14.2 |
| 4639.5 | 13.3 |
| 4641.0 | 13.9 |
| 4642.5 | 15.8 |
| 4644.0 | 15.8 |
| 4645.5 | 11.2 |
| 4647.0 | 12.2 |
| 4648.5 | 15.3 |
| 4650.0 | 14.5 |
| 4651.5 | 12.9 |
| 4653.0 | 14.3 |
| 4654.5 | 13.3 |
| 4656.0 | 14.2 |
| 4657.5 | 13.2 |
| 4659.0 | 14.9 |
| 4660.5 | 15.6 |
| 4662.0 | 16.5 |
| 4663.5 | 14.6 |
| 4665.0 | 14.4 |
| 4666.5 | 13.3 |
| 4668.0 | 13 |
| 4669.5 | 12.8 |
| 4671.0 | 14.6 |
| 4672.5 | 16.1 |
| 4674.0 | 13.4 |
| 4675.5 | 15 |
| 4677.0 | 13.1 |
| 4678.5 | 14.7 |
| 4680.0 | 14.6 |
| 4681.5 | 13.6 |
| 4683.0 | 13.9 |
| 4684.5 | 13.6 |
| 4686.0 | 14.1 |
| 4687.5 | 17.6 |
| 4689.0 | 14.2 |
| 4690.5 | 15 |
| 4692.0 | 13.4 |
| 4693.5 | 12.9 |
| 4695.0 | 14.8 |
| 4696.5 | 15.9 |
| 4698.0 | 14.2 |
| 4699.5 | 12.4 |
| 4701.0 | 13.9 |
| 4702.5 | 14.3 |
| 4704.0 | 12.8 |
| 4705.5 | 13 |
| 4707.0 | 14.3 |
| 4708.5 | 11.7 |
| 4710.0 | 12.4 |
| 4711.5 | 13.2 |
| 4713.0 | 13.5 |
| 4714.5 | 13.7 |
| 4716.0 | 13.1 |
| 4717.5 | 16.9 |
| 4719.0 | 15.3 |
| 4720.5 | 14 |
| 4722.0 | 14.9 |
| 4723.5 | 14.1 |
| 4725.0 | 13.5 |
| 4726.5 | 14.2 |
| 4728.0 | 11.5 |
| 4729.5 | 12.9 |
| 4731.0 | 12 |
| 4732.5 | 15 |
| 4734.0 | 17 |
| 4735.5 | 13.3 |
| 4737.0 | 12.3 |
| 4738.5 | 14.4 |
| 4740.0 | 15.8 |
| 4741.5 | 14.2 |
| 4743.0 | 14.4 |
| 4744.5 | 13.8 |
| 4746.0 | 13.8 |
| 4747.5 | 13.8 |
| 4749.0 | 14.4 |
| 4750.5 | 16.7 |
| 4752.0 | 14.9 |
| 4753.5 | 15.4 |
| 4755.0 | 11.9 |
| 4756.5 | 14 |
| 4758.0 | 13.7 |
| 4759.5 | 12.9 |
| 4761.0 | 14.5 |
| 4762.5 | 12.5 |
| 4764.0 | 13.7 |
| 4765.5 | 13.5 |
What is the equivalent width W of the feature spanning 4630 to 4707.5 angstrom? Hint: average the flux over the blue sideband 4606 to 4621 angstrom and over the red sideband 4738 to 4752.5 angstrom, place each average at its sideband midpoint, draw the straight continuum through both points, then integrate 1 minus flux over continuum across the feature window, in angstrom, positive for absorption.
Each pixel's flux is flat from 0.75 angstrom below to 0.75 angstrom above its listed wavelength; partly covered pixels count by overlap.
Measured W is 3.5 angstrom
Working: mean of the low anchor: 15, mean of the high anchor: 14.6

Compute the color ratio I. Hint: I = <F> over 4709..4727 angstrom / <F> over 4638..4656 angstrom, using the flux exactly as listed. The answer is 1.0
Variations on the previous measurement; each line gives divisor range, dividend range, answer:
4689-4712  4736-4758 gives 1.04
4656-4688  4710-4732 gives 0.96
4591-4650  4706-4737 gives 0.95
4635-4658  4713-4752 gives 1.03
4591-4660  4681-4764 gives 0.97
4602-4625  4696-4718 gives 0.92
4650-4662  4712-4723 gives 1.01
